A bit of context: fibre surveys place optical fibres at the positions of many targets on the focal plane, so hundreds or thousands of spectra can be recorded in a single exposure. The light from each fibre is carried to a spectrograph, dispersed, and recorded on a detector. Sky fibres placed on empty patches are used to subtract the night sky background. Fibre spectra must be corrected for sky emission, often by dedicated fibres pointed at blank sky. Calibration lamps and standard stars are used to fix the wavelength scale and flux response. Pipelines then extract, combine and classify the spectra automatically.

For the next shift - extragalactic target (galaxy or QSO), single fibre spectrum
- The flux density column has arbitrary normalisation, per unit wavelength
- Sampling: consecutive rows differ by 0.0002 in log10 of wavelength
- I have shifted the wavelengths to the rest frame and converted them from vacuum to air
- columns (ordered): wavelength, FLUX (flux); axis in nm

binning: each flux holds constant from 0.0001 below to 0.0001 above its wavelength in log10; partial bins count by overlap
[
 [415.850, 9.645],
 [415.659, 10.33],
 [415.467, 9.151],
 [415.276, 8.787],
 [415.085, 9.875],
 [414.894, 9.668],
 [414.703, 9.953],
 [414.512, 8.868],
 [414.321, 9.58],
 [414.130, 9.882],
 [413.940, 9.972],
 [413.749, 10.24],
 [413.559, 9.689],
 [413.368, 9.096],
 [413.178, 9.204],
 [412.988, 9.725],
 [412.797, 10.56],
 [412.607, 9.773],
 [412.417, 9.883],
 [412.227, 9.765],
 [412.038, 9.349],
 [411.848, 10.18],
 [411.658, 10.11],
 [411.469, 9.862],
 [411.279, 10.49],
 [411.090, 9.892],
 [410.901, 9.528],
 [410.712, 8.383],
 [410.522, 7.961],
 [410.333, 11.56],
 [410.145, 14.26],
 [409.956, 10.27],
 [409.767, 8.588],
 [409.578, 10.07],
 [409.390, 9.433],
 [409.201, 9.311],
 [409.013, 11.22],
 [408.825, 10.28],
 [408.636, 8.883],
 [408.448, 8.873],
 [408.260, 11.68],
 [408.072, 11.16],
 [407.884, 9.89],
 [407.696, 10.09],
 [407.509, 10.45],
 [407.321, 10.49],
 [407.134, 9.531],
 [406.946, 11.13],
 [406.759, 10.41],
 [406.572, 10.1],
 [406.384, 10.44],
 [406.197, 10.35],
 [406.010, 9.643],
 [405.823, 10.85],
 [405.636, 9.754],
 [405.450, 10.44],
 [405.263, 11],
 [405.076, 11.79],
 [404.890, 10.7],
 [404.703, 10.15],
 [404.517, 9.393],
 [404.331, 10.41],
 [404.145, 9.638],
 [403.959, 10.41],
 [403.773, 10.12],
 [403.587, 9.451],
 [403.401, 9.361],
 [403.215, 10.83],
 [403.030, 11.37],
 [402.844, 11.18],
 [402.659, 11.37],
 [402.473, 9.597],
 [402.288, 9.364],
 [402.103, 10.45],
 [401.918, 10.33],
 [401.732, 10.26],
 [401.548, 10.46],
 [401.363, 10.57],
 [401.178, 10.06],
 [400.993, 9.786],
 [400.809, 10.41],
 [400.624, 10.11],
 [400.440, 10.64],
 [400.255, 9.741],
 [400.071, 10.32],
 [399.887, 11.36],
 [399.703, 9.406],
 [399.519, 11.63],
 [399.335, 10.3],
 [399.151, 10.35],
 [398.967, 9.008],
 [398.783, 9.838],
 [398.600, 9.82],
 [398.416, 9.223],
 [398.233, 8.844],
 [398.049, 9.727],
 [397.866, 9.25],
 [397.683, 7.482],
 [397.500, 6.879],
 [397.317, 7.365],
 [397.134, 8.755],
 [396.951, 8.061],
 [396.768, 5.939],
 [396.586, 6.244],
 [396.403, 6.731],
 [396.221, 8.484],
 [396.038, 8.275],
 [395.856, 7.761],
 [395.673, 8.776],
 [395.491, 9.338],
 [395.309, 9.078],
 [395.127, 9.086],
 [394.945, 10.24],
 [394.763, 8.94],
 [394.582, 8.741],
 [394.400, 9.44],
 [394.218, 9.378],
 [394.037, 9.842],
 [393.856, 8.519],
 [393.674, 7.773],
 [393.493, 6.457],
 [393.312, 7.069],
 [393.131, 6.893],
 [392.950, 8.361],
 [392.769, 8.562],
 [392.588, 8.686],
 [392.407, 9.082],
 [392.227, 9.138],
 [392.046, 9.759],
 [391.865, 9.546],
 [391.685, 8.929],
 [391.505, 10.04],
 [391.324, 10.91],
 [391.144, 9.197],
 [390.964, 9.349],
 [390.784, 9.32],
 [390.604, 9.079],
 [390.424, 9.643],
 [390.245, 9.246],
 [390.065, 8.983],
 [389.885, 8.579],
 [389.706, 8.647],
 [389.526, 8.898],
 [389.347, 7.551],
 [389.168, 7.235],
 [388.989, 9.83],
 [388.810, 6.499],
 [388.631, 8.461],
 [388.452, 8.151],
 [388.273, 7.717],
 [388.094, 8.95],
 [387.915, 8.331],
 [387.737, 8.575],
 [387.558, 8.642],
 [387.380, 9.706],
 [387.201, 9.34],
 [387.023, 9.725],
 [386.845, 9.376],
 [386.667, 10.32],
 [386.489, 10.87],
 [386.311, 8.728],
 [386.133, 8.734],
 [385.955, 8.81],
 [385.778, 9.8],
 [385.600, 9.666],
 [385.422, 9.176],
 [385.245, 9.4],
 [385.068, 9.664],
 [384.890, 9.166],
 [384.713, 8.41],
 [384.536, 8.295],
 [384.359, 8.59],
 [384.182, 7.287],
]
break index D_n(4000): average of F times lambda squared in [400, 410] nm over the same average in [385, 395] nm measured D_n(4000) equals 1.24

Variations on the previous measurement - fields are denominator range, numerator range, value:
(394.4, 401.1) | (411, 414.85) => 1.16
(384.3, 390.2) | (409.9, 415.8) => 1.26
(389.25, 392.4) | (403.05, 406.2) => 1.19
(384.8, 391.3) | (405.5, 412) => 1.25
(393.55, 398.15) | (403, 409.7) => 1.29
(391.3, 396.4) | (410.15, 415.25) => 1.23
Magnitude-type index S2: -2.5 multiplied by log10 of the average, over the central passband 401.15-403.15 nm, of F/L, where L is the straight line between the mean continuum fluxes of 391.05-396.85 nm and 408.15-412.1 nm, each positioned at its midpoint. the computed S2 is -0.13 mag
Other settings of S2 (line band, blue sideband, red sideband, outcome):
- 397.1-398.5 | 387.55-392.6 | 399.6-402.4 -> 0.167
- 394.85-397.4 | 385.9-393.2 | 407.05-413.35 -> 0.140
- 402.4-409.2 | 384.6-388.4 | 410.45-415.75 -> -0.090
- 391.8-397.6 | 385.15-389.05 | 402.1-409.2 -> 0.147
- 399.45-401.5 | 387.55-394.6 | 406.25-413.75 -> -0.109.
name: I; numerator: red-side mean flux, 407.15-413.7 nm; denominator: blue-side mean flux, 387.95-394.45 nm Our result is 1.1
